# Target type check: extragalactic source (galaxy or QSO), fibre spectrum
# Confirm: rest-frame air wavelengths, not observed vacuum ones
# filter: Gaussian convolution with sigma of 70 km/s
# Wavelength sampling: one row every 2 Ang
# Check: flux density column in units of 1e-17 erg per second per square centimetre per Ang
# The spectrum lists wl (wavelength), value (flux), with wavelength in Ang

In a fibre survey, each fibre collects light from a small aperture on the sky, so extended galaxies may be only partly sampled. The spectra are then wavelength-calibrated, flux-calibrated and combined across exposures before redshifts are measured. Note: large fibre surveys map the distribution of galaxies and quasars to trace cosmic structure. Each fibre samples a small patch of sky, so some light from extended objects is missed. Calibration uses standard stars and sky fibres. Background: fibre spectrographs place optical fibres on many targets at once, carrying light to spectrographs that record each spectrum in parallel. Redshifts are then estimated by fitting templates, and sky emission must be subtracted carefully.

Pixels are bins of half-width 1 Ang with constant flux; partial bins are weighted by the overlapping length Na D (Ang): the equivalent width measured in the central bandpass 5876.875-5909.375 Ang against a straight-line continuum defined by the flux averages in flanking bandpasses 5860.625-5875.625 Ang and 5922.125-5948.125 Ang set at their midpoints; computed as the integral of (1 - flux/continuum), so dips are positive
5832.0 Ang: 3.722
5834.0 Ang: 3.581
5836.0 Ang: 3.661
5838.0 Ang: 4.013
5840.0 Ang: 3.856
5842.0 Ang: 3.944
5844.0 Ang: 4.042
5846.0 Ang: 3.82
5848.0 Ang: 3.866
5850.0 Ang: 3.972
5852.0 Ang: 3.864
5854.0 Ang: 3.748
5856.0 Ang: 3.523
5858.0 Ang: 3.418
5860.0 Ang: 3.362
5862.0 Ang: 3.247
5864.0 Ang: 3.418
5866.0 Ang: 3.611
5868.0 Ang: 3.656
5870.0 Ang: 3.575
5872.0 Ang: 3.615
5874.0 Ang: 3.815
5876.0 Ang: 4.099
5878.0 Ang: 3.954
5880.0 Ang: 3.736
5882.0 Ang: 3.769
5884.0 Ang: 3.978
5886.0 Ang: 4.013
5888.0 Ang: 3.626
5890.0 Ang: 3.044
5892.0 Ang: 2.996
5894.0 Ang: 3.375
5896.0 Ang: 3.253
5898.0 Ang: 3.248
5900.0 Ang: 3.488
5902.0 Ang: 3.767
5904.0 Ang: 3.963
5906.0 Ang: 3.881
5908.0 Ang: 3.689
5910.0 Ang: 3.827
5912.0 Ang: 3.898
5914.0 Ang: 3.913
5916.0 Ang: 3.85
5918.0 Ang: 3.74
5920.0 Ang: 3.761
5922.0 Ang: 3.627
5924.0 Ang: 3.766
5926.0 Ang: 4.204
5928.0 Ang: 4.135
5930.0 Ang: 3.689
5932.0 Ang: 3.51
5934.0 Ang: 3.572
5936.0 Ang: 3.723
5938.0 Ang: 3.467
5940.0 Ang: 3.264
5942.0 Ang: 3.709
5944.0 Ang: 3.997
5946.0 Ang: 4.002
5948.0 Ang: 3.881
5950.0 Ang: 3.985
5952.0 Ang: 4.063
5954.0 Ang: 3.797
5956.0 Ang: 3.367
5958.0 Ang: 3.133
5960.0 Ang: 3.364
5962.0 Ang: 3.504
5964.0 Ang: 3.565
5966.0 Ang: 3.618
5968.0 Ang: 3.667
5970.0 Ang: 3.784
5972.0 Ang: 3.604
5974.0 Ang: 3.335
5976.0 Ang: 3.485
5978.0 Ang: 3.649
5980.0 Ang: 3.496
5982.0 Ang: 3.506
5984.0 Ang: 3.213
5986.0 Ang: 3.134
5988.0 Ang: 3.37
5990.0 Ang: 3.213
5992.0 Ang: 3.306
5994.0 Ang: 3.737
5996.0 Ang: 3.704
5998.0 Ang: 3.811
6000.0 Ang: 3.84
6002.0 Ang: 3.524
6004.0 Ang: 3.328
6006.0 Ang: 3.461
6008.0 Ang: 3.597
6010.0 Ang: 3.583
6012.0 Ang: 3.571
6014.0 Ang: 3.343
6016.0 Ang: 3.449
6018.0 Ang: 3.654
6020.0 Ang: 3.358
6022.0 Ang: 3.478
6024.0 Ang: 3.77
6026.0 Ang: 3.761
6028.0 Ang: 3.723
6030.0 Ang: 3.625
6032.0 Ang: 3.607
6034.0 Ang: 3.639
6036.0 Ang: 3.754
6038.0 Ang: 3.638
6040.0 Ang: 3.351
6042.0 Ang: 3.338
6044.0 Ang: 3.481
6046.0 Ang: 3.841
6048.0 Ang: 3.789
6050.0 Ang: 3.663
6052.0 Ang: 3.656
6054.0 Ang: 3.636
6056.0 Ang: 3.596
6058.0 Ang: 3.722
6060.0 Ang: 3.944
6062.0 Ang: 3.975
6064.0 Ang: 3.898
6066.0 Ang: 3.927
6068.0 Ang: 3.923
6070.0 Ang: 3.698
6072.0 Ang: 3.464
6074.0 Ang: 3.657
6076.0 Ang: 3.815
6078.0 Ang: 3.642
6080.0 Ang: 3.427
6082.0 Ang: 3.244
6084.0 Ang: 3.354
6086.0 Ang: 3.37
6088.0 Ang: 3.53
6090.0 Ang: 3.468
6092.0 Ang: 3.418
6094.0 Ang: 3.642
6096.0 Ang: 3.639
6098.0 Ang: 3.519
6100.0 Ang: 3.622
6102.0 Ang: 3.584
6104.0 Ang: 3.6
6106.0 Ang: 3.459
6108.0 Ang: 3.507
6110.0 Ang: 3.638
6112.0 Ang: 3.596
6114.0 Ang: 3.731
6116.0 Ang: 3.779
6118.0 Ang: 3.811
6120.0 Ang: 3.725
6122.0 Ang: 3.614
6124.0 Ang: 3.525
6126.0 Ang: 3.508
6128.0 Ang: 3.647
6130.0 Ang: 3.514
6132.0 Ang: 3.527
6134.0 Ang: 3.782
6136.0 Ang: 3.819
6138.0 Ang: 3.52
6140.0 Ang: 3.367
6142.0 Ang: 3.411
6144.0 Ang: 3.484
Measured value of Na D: 0.26 Ang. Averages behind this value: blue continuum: 3.58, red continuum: 3.75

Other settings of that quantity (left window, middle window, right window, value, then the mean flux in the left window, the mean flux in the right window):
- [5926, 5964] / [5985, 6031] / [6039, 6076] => 2.0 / 3.69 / 3.7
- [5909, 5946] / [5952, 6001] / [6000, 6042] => 1.9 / 3.77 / 3.56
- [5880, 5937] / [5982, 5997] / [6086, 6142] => 1.1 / 3.69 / 3.59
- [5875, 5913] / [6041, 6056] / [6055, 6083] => 0.3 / 3.66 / 3.71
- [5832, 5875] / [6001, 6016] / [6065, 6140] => 0.6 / 3.7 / 3.6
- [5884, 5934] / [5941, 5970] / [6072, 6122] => -0.3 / 3.68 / 3.57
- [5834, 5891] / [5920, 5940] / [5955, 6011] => -0.7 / 3.72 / 3.5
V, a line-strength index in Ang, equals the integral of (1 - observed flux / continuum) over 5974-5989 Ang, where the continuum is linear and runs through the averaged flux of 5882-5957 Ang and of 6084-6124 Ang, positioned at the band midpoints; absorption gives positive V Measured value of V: 1.1 Ang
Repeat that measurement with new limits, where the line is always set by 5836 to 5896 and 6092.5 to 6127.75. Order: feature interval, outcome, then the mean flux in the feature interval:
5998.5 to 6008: 0.2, 3.56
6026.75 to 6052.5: 0.1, 3.62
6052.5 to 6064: -0.5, 3.78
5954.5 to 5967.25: 0.7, 3.44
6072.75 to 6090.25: 0.6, 3.5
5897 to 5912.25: -0.2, 3.71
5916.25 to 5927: -0.5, 3.82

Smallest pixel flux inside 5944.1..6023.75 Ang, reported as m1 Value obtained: 3.133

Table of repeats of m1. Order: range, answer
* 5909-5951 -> 3.264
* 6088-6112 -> 3.418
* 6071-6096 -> 3.244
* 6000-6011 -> 3.328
